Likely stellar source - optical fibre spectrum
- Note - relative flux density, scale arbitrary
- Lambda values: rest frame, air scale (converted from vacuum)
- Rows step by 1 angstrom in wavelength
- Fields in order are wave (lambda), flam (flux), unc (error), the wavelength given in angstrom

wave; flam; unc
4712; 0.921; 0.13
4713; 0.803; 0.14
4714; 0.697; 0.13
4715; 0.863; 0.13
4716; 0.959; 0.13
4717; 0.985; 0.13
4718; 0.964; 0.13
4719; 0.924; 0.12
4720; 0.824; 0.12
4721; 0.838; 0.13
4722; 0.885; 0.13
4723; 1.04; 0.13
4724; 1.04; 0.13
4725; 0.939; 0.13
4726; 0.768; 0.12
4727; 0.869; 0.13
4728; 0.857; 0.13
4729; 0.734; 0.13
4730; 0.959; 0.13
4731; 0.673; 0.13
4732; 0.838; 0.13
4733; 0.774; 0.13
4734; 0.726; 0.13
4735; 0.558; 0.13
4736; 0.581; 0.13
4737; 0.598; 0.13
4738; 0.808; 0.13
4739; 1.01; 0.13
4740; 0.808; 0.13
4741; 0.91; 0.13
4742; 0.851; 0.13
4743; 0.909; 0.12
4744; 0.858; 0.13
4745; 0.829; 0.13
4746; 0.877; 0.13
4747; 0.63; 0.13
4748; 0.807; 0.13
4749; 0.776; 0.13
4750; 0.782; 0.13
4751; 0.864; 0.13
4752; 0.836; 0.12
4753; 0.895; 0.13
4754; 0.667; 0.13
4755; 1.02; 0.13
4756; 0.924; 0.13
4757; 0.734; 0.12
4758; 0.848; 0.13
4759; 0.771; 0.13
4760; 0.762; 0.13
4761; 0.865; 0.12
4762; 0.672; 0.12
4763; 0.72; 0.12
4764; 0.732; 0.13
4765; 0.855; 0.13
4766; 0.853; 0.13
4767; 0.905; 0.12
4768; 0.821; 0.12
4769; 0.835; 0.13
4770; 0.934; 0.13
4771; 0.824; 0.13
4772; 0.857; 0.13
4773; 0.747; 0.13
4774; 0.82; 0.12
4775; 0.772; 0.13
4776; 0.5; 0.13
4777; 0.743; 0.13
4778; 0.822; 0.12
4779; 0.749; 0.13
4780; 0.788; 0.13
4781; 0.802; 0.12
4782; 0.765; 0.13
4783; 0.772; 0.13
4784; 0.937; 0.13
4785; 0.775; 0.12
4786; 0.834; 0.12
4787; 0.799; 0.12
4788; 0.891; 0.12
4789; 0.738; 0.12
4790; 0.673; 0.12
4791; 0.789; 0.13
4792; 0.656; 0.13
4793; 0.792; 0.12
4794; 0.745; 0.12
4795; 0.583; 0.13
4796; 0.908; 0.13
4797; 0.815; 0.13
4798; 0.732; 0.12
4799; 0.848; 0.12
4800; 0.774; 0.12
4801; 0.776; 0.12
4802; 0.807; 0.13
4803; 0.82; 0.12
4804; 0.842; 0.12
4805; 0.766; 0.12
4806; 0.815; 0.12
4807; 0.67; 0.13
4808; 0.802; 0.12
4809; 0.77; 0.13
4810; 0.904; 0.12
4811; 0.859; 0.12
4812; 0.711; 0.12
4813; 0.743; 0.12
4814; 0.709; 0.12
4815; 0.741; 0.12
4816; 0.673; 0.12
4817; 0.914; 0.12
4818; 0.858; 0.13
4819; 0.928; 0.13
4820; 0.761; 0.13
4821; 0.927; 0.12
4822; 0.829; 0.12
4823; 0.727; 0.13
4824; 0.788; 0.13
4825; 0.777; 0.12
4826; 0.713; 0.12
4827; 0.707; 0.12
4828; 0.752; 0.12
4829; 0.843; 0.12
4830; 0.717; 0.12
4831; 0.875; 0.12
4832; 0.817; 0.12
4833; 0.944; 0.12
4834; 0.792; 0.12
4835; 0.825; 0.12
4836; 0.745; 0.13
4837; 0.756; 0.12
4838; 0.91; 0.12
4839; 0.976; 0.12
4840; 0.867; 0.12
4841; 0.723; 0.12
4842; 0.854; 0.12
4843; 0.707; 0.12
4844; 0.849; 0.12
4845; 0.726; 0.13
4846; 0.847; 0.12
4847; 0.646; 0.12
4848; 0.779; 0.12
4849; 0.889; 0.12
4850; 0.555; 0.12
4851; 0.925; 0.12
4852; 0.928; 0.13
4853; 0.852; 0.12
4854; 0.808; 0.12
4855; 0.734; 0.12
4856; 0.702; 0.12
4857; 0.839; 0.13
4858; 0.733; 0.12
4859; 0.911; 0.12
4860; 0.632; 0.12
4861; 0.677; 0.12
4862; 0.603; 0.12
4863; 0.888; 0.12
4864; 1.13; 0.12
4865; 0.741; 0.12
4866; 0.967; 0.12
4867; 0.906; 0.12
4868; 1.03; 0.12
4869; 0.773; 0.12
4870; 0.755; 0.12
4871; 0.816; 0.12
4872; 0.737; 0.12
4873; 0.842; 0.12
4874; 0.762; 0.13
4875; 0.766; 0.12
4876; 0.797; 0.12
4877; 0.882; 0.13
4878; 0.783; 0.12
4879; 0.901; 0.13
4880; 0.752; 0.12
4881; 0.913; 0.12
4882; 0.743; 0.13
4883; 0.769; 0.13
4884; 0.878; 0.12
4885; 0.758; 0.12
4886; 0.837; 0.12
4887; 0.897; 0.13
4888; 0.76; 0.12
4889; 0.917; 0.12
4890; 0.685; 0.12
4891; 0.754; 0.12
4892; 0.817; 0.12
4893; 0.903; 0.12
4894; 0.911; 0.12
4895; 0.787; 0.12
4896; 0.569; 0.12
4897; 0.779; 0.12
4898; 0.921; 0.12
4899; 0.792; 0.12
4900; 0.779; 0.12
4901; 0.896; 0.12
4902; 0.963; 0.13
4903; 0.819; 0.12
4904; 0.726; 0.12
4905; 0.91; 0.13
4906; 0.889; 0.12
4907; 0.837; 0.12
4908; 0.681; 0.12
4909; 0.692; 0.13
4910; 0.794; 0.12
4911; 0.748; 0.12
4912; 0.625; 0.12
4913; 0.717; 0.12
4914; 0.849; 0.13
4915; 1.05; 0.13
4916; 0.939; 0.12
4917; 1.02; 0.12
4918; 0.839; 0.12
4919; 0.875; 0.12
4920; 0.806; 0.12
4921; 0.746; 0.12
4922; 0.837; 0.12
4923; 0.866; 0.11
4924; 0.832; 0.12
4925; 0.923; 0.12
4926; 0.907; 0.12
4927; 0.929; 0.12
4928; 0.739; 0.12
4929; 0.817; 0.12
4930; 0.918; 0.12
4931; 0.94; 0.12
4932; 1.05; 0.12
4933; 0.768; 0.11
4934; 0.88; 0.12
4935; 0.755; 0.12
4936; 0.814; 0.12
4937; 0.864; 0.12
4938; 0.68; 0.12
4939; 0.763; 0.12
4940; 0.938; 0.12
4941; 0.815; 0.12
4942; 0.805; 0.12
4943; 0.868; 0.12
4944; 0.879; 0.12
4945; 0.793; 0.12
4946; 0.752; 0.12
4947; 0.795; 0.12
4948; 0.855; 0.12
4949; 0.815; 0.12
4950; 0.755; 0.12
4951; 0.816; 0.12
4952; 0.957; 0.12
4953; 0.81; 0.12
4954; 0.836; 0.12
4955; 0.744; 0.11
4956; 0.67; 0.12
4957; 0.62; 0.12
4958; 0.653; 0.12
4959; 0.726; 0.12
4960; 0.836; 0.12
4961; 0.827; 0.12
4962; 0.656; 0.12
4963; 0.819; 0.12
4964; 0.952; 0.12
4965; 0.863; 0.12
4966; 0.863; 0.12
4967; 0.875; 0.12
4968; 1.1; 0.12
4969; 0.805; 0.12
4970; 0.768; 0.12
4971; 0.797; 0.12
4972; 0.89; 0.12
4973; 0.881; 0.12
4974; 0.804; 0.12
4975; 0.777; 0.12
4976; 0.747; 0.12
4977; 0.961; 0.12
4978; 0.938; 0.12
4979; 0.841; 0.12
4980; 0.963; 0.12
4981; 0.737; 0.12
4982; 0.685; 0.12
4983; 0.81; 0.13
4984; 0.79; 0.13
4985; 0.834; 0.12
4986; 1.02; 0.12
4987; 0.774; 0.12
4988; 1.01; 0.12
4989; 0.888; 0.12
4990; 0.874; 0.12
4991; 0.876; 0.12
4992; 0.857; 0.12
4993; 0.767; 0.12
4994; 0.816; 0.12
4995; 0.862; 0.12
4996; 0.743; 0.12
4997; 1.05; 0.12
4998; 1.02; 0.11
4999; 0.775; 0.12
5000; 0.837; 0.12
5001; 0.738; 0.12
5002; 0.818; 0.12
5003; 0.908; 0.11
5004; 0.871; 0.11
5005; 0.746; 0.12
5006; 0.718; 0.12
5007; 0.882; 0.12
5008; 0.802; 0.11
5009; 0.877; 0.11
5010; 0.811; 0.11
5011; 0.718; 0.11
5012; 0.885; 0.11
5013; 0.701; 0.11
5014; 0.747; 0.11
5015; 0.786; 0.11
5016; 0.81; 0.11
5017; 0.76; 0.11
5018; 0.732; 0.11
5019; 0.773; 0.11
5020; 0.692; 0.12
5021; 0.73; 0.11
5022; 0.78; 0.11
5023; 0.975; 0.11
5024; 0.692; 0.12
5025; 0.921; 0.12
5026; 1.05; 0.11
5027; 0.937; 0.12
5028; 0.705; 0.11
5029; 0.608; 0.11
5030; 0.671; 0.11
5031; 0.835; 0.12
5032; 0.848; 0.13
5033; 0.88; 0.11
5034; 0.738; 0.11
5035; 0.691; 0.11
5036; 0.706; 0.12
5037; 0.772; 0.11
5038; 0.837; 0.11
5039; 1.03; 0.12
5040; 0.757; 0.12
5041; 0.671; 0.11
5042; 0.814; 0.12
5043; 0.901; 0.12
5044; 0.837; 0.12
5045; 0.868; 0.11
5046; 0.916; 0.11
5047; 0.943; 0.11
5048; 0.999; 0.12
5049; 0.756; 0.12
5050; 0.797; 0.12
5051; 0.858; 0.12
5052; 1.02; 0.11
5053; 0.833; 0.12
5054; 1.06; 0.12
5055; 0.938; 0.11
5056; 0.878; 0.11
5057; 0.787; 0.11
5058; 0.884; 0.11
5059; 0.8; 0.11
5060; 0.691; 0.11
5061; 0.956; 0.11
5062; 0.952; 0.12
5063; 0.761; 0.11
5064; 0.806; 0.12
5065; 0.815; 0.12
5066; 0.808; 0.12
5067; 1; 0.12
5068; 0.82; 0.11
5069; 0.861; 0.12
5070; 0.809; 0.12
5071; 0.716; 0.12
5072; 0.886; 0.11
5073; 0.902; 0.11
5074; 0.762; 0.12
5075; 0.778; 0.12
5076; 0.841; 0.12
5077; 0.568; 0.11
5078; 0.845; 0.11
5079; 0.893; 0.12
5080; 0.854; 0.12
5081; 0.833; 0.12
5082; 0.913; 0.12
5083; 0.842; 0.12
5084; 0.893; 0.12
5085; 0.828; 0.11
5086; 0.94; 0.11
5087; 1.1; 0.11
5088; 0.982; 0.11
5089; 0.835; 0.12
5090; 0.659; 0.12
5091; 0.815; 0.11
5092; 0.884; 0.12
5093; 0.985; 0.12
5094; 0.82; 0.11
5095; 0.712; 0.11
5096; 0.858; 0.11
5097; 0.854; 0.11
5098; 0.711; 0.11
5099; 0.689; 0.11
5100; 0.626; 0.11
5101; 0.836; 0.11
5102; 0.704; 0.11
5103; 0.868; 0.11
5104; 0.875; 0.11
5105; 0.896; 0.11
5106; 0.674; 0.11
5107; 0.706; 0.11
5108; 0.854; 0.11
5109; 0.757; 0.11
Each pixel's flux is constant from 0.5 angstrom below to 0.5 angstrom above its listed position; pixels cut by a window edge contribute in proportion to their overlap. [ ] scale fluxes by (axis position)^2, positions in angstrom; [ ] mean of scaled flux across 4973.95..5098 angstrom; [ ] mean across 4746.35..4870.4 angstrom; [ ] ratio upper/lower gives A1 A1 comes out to 1.15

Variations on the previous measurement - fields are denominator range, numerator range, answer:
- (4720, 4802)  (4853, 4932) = 1.08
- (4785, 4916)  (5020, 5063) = 1.13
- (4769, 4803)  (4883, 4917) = 1.09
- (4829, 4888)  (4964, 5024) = 1.08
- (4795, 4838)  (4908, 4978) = 1.09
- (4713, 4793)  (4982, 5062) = 1.14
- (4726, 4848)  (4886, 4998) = 1.11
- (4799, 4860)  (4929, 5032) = 1.10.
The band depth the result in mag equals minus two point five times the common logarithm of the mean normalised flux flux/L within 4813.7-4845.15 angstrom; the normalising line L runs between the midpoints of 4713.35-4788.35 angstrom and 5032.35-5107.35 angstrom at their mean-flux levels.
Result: 0.02 mag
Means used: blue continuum 0.819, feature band 0.806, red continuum 0.835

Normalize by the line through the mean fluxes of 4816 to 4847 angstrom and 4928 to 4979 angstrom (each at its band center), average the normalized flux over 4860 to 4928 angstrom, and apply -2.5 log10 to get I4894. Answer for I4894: -0.01 mag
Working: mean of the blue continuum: 0.81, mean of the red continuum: 0.825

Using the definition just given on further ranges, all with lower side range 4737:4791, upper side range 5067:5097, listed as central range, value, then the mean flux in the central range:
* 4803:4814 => 0.038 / 0.786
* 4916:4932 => -0.060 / 0.874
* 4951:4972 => 0.027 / 0.811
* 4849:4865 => 0.032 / 0.796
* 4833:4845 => -0.003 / 0.82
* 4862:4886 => -0.016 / 0.834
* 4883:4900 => 0.020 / 0.808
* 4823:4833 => 0.046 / 0.782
